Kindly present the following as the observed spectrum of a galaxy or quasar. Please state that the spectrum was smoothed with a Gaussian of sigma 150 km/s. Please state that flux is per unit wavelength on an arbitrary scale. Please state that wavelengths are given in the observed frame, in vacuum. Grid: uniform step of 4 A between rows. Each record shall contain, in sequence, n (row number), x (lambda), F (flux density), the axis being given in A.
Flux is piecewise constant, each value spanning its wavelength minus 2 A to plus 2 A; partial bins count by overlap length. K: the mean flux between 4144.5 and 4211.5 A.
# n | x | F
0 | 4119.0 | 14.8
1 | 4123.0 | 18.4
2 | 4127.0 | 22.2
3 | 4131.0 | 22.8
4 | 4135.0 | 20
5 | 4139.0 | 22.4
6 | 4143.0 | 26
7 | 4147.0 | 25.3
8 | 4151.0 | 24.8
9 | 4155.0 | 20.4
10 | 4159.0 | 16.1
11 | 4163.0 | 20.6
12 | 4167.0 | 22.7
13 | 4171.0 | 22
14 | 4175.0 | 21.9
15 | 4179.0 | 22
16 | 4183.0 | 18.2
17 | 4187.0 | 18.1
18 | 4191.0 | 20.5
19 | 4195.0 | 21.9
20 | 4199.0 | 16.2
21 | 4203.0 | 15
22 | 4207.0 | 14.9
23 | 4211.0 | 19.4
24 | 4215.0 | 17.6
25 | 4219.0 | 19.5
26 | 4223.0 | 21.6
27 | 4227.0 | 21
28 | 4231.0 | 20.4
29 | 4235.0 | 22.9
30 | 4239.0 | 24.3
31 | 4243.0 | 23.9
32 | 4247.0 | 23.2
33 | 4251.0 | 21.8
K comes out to 20.1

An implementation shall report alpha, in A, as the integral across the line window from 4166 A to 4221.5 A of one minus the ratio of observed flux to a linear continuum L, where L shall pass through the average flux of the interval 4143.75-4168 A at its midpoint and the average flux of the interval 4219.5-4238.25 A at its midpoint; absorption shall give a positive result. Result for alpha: 6.2 A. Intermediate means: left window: 21.8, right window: 21.5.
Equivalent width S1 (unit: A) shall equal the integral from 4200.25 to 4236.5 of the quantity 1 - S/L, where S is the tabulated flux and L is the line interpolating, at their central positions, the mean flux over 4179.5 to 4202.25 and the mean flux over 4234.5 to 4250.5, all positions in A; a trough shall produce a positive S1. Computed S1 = 4.1 A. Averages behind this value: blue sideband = 19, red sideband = 23.5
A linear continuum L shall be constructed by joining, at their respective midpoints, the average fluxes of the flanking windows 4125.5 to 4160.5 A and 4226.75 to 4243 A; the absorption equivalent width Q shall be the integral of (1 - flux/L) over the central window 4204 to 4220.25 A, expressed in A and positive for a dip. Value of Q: 3.51 A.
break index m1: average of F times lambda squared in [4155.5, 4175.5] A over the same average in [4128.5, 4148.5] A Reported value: 0.90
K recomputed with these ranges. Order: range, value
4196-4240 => 19.3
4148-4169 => 21.1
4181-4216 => 18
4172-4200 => 20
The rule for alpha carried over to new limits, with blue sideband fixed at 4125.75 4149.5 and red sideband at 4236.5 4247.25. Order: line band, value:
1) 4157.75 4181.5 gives 2.4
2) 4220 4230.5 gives 1.2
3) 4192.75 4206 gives 3.4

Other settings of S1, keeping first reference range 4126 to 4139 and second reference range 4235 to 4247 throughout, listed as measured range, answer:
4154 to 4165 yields 1.6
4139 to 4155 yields -1.7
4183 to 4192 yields 1.5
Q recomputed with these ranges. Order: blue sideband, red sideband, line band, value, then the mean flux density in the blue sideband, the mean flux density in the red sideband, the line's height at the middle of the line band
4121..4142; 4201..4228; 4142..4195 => -3.5 A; 21.4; 18.3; 20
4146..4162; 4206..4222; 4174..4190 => 0.0 A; 21.4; 18.3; 19.9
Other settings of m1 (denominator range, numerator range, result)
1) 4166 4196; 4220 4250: 1.10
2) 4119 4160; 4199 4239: 0.92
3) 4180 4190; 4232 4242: 1.27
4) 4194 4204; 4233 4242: 1.37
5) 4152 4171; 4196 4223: 0.88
